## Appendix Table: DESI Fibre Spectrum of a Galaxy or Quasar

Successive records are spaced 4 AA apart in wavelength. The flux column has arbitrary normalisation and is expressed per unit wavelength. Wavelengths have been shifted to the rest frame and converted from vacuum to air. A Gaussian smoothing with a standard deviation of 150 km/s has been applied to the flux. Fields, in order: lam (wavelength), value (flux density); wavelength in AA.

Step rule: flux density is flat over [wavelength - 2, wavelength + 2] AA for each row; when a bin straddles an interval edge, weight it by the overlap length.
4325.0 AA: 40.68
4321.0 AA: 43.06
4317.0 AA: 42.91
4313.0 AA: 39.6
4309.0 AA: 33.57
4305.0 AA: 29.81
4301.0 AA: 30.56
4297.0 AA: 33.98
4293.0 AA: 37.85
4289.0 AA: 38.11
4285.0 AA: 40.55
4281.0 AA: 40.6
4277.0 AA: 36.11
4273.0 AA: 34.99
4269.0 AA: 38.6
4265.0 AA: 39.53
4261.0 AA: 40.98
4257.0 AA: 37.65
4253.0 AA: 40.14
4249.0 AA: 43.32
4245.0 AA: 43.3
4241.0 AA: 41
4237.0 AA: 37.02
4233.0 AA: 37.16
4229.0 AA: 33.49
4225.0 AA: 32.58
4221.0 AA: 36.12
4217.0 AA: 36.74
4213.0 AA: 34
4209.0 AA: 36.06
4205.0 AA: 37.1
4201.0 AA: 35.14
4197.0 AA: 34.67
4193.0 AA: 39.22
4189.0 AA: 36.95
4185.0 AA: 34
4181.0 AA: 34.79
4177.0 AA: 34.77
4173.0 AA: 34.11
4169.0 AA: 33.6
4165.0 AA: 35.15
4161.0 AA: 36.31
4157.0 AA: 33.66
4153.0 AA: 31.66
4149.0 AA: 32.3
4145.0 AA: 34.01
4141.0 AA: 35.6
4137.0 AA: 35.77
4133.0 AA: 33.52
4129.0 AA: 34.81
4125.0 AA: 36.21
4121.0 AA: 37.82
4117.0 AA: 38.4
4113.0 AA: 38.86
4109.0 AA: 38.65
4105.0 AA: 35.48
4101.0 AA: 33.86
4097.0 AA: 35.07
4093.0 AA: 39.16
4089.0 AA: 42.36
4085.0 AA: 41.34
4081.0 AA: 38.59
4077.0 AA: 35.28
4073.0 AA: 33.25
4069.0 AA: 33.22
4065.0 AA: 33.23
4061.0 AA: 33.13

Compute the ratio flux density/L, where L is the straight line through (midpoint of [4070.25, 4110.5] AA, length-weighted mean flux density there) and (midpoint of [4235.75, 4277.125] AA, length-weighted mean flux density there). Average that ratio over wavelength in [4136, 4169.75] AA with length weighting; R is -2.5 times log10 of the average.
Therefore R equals 0.12 mag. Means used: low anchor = 37.2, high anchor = 39.5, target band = 34.2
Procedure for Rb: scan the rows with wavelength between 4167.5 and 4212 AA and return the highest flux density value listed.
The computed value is 39.22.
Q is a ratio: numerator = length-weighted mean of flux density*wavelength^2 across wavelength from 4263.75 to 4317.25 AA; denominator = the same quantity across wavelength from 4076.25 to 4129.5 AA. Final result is 1.06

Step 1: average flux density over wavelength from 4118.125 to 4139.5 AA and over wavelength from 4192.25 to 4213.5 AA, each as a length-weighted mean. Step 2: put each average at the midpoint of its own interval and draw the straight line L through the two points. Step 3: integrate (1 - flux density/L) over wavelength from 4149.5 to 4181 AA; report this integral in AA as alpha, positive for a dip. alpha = 1.52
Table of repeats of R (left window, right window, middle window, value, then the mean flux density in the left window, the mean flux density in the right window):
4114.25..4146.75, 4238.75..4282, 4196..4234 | 0.09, 35.9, 39.6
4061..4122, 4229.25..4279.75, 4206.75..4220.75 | 0.08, 36.8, 39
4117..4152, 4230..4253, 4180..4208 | 0.05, 35.1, 40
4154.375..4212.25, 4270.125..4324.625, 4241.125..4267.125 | -0.12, 35.3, 37.2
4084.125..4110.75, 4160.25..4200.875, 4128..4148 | 0.06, 37.8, 35.3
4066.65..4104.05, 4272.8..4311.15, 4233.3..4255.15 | -0.13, 36.8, 35.7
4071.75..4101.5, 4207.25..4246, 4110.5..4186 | 0.06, 37.6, 36.6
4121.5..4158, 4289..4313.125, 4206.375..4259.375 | -0.10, 34.3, 34.1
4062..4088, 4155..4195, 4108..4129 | -0.06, 36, 35.3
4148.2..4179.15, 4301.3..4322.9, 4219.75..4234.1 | 0.02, 34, 37.2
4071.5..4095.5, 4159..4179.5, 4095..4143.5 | 0.02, 38.4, 34.8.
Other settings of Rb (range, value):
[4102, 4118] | 38.86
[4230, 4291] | 43.32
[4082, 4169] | 42.36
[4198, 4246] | 43.3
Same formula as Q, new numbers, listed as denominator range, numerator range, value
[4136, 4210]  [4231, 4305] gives 1.14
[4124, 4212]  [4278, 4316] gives 1.10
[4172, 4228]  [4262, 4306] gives 1.08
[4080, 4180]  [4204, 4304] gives 1.10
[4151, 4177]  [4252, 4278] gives 1.18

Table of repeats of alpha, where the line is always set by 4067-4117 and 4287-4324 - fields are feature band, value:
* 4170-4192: 1.1 AA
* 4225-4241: 0.3 AA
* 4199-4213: 0.4 AA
